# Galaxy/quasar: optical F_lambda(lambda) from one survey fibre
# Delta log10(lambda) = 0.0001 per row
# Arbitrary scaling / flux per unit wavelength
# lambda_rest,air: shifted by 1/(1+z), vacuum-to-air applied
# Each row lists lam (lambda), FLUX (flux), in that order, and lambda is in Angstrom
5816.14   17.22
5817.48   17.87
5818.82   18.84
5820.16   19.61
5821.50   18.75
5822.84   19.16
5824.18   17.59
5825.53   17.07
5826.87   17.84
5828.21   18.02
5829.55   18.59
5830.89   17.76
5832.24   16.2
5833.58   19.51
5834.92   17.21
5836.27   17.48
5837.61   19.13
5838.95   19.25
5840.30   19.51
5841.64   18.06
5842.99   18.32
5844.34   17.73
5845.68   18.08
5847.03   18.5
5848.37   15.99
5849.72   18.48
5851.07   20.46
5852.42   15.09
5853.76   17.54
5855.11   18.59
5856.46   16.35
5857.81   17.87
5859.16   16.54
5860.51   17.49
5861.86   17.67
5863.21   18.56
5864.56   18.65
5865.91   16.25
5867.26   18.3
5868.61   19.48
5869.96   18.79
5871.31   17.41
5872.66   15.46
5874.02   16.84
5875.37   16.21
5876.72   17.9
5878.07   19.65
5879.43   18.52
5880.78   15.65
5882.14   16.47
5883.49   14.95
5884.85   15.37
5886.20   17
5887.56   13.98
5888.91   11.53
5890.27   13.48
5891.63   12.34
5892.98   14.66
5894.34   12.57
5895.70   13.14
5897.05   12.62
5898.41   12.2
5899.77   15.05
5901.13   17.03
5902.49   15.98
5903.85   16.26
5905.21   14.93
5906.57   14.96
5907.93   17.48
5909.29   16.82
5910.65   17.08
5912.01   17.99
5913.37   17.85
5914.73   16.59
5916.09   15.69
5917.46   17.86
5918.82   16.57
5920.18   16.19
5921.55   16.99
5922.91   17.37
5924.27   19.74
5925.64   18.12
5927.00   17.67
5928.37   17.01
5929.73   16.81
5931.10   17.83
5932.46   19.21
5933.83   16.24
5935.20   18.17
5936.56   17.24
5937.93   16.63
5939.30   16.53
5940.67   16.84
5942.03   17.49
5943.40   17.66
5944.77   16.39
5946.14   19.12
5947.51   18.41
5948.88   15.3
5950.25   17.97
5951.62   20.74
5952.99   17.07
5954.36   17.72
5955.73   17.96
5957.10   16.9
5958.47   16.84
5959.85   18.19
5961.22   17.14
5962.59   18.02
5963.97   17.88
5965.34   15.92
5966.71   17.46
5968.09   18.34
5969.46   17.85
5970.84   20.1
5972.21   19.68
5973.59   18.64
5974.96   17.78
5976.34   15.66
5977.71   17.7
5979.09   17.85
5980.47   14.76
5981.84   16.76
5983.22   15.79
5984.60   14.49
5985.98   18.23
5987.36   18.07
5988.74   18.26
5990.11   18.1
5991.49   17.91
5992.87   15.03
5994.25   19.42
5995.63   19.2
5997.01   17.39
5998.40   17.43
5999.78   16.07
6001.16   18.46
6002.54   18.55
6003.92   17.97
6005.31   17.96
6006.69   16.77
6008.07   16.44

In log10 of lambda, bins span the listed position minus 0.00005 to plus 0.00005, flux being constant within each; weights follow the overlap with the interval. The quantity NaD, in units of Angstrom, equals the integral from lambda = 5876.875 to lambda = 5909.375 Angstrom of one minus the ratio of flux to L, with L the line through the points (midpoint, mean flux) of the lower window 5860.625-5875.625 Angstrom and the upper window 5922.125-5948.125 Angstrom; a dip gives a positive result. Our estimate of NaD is 4.61 Angstrom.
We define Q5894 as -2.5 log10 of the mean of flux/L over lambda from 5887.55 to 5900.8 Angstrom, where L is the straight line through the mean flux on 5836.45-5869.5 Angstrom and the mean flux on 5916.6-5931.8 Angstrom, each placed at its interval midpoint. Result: 0.32 mag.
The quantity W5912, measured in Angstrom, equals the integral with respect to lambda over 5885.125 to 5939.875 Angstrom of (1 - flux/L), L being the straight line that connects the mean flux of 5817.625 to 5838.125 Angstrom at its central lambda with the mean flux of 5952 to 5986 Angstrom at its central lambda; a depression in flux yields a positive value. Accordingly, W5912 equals 5.0 Angstrom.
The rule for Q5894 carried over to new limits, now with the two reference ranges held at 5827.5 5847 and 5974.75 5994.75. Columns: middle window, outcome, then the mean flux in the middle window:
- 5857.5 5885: 0.035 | 17.4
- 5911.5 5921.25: 0.040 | 16.9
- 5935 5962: -0.012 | 17.5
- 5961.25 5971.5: -0.044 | 17.9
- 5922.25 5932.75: -0.028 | 17.9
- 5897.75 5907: 0.164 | 15.2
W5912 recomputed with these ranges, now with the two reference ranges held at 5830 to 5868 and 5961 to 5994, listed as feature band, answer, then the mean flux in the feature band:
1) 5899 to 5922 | 1.5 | 16.5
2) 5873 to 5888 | 1.0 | 16.6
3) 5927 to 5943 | 0.3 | 17.3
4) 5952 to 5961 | 0.0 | 17.5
